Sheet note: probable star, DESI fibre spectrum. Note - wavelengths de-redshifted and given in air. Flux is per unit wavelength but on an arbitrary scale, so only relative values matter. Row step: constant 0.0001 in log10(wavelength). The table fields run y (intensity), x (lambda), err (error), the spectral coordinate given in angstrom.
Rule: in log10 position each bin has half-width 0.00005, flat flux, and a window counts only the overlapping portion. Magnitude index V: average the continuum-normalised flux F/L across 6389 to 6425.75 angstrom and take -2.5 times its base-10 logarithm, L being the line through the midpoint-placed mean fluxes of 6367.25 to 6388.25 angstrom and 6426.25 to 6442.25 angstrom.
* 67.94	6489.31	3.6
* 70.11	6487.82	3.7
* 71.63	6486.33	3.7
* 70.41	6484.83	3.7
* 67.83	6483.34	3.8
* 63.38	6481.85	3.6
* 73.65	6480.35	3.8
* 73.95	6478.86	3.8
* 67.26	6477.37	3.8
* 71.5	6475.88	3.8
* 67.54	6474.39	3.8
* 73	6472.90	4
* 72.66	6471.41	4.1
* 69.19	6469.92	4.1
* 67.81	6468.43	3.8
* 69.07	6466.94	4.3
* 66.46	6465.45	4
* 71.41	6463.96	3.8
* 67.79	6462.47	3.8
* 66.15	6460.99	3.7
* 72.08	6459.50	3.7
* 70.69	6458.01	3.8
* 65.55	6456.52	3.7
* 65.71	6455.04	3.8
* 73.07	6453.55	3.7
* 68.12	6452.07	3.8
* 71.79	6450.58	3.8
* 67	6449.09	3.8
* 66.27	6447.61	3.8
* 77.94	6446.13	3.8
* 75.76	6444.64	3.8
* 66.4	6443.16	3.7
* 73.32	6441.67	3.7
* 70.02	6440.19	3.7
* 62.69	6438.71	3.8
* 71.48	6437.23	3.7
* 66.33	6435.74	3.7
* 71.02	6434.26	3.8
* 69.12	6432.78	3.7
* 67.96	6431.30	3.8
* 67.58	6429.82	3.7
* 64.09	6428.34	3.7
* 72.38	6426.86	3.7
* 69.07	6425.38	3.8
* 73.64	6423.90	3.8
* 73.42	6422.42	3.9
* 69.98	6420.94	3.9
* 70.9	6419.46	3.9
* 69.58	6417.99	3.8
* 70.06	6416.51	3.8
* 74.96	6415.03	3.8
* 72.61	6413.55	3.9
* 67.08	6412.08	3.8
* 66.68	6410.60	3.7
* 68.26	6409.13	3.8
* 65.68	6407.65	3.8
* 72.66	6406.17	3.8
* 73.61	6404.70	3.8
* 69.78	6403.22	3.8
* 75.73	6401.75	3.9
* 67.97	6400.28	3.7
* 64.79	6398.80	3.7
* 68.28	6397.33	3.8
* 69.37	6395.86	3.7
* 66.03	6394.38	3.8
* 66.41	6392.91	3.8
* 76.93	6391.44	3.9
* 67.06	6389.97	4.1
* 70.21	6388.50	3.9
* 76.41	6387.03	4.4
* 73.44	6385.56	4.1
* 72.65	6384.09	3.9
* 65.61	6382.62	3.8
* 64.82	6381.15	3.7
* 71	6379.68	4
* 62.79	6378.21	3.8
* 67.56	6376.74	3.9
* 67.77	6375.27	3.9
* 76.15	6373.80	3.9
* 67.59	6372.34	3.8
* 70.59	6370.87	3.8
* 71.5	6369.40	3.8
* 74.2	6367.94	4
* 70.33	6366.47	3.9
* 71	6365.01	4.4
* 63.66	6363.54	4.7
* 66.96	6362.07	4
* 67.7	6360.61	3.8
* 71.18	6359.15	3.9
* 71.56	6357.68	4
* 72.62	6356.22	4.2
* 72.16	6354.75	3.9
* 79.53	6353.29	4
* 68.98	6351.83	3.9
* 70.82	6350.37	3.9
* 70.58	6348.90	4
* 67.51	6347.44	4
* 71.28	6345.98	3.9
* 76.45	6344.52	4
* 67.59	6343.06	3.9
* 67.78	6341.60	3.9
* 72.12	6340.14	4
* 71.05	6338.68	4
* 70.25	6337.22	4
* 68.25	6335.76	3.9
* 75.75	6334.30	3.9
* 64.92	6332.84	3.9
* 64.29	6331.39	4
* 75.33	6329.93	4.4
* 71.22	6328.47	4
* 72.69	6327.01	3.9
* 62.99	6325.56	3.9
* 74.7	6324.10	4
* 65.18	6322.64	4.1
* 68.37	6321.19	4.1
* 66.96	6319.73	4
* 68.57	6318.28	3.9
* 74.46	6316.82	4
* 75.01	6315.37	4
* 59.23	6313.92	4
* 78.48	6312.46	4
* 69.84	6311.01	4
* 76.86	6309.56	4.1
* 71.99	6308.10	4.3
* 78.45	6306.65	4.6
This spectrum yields -0.01 mag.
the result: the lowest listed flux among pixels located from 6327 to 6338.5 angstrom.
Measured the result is 64.29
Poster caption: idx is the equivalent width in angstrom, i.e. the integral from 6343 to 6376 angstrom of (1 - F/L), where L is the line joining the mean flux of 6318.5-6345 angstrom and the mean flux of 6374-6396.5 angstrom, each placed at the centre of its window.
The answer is -0.6 angstrom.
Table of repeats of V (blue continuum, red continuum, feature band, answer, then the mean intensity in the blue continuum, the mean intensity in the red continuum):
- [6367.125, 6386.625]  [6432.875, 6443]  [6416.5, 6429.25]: -0.02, 69.8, 69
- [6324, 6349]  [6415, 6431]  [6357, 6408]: 0.01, 70.2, 70.2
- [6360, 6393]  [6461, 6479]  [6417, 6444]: 0.00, 69.7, 69.5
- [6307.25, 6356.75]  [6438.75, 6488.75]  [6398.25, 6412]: 0.01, 70.7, 69.7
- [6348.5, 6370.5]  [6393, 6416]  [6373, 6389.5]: 0.01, 70.8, 69.5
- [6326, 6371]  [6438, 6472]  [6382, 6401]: 0.01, 70.6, 69.4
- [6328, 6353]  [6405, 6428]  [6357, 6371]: 0.01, 70.4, 70.4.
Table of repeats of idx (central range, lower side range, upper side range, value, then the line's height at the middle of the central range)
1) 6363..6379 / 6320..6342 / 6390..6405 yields 0.04 angstrom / 69.6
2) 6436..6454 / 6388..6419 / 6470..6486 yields -0.06 angstrom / 69.9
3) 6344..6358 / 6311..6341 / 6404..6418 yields -0.42 angstrom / 70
